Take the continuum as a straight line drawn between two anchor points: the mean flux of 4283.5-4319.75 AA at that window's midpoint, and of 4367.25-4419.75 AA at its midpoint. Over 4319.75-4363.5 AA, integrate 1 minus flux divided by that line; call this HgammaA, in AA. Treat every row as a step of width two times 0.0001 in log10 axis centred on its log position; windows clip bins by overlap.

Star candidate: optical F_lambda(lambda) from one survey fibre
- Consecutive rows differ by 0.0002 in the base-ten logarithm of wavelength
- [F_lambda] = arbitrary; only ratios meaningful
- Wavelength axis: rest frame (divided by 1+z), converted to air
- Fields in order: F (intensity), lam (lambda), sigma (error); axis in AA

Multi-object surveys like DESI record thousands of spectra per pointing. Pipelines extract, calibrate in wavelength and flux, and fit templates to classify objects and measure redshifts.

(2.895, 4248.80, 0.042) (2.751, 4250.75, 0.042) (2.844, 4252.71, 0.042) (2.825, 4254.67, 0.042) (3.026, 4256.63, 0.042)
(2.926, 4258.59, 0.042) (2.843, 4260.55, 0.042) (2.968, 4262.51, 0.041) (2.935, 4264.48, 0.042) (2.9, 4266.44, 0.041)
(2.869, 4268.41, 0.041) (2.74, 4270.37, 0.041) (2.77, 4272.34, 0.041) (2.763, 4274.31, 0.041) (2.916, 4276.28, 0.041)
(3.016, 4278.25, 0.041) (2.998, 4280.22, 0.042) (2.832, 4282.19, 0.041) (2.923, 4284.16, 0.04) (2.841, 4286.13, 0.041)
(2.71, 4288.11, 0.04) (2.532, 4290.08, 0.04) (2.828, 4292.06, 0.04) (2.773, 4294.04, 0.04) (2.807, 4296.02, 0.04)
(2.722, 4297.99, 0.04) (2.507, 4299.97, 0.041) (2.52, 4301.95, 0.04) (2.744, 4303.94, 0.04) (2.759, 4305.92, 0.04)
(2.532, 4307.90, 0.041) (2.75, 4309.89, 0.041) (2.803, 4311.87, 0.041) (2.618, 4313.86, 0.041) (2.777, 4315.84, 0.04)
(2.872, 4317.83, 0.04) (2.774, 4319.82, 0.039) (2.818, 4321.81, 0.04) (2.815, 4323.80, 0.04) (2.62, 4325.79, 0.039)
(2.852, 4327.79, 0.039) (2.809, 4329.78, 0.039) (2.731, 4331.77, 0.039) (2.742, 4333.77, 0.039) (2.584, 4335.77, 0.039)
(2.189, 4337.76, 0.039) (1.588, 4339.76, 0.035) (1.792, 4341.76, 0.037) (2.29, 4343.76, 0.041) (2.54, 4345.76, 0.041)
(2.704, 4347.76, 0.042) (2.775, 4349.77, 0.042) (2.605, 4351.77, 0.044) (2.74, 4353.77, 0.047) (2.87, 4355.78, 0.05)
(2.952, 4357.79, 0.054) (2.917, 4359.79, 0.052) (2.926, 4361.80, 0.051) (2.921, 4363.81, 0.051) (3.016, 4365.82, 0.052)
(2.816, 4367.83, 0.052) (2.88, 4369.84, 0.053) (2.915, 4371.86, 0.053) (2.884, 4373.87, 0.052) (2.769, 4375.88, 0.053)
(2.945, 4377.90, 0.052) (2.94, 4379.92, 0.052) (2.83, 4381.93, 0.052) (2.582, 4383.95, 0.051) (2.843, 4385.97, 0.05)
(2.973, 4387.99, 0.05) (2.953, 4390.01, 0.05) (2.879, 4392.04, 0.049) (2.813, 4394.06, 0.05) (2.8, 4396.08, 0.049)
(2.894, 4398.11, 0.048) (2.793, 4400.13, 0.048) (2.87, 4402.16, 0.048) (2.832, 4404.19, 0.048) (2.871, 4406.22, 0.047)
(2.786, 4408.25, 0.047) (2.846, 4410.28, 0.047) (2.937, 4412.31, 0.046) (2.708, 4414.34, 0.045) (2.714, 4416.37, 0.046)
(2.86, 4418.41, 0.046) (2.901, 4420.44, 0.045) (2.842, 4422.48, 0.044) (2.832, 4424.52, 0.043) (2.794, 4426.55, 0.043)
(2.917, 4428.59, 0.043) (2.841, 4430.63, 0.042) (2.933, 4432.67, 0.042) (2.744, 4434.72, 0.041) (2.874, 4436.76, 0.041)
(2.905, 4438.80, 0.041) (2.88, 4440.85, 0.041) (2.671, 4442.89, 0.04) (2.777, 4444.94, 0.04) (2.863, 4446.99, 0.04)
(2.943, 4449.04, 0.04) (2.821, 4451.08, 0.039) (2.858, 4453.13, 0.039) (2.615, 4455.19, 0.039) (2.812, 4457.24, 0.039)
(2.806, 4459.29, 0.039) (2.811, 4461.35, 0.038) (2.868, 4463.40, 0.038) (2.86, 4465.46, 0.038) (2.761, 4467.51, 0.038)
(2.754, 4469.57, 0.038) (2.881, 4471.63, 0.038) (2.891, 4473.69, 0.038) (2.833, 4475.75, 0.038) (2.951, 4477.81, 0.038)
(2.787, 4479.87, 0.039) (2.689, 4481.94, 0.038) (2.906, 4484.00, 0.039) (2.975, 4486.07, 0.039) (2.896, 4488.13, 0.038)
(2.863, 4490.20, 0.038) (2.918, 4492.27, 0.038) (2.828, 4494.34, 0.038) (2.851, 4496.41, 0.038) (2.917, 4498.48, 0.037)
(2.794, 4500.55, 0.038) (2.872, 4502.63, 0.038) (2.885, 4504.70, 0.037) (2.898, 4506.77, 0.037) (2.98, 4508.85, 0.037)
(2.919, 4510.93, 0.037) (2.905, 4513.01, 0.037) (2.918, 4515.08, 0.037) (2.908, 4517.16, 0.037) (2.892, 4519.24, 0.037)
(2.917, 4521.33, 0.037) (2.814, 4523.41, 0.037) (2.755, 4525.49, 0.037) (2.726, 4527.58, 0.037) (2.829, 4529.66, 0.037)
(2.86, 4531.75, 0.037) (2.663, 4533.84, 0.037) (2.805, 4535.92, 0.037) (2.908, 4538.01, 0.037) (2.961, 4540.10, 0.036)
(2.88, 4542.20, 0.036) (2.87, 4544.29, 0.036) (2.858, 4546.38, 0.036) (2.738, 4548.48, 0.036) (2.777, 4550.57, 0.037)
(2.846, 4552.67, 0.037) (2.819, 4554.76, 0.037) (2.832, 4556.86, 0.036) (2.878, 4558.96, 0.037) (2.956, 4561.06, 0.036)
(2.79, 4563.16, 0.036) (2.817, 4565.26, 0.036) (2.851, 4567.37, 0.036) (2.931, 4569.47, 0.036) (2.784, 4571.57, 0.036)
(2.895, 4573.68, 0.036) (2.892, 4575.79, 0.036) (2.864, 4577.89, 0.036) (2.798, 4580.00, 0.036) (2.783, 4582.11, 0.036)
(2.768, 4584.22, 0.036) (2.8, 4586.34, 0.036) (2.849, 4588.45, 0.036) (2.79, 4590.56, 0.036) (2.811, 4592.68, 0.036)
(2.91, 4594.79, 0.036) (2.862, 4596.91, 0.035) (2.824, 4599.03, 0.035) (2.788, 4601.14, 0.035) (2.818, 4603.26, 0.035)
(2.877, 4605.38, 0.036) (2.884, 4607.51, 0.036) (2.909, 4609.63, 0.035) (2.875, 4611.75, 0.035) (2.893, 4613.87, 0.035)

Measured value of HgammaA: 2.4 AA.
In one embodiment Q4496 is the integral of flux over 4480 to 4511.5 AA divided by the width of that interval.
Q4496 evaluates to 2.88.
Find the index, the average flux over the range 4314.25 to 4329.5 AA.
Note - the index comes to 2.78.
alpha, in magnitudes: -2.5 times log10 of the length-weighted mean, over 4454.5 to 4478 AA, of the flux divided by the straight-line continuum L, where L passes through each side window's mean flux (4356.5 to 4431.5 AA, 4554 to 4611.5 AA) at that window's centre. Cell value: 0.01 mag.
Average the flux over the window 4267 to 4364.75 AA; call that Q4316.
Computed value 2.7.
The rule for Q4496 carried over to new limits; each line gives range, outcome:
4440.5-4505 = 2.84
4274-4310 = 2.76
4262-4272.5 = 2.87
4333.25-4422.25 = 2.75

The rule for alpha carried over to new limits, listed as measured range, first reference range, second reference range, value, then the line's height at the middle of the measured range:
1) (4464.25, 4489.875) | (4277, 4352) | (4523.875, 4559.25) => -0.03 mag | 2.78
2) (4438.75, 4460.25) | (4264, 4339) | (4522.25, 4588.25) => 0.00 mag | 2.8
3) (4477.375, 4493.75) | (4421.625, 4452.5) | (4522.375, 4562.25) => -0.01 mag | 2.84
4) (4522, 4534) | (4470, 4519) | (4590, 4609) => 0.03 mag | 2.87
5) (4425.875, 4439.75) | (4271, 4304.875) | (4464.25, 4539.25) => -0.01 mag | 2.83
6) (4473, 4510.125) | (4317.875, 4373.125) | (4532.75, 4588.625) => -0.03 mag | 2.79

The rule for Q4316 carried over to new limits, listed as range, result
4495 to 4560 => 2.85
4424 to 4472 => 2.83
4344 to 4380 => 2.83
